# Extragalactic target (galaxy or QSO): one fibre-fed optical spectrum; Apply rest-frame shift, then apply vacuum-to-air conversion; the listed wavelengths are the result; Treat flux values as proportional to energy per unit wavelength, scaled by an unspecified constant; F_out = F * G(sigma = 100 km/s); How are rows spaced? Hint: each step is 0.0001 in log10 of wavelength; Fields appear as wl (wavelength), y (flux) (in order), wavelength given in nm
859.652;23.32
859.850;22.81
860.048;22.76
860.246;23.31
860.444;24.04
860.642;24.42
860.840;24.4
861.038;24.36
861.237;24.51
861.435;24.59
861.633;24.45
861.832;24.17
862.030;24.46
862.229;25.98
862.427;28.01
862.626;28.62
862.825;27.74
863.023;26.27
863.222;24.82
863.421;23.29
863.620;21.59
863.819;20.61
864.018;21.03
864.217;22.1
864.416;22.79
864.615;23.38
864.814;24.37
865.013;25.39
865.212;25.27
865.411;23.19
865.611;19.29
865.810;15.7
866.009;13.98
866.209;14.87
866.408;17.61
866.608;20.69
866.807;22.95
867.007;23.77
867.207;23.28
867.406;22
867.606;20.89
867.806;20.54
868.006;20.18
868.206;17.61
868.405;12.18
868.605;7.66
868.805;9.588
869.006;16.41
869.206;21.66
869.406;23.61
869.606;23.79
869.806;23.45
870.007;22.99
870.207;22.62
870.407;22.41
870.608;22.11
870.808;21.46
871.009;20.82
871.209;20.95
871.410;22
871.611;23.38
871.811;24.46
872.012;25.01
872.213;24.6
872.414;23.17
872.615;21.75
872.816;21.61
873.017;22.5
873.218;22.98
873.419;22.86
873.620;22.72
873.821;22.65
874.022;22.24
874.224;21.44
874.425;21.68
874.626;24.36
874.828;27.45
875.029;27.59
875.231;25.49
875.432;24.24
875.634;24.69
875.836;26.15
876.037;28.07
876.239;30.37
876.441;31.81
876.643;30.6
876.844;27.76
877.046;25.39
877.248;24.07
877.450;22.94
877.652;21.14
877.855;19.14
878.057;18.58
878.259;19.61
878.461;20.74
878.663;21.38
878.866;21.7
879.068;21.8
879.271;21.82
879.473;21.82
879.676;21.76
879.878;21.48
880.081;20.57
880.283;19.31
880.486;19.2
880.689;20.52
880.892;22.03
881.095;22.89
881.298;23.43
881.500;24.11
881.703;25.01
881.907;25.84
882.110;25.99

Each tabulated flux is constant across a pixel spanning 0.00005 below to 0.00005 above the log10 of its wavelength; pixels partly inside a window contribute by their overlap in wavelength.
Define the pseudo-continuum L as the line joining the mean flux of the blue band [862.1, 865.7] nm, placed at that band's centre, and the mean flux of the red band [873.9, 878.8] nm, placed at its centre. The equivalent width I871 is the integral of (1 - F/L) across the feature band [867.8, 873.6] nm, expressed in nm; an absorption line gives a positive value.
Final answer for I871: 0.81 nm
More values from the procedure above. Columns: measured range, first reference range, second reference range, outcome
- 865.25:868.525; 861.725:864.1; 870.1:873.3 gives 0.612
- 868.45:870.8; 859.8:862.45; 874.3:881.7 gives 0.429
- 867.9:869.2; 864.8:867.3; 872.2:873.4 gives 0.417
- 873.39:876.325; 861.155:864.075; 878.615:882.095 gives -0.242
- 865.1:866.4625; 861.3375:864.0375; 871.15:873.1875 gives 0.313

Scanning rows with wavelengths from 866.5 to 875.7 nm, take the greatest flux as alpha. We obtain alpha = 27.59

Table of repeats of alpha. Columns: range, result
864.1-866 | 25.39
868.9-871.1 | 23.79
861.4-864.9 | 28.62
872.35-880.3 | 31.81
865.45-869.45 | 23.77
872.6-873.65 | 22.98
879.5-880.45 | 21.76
